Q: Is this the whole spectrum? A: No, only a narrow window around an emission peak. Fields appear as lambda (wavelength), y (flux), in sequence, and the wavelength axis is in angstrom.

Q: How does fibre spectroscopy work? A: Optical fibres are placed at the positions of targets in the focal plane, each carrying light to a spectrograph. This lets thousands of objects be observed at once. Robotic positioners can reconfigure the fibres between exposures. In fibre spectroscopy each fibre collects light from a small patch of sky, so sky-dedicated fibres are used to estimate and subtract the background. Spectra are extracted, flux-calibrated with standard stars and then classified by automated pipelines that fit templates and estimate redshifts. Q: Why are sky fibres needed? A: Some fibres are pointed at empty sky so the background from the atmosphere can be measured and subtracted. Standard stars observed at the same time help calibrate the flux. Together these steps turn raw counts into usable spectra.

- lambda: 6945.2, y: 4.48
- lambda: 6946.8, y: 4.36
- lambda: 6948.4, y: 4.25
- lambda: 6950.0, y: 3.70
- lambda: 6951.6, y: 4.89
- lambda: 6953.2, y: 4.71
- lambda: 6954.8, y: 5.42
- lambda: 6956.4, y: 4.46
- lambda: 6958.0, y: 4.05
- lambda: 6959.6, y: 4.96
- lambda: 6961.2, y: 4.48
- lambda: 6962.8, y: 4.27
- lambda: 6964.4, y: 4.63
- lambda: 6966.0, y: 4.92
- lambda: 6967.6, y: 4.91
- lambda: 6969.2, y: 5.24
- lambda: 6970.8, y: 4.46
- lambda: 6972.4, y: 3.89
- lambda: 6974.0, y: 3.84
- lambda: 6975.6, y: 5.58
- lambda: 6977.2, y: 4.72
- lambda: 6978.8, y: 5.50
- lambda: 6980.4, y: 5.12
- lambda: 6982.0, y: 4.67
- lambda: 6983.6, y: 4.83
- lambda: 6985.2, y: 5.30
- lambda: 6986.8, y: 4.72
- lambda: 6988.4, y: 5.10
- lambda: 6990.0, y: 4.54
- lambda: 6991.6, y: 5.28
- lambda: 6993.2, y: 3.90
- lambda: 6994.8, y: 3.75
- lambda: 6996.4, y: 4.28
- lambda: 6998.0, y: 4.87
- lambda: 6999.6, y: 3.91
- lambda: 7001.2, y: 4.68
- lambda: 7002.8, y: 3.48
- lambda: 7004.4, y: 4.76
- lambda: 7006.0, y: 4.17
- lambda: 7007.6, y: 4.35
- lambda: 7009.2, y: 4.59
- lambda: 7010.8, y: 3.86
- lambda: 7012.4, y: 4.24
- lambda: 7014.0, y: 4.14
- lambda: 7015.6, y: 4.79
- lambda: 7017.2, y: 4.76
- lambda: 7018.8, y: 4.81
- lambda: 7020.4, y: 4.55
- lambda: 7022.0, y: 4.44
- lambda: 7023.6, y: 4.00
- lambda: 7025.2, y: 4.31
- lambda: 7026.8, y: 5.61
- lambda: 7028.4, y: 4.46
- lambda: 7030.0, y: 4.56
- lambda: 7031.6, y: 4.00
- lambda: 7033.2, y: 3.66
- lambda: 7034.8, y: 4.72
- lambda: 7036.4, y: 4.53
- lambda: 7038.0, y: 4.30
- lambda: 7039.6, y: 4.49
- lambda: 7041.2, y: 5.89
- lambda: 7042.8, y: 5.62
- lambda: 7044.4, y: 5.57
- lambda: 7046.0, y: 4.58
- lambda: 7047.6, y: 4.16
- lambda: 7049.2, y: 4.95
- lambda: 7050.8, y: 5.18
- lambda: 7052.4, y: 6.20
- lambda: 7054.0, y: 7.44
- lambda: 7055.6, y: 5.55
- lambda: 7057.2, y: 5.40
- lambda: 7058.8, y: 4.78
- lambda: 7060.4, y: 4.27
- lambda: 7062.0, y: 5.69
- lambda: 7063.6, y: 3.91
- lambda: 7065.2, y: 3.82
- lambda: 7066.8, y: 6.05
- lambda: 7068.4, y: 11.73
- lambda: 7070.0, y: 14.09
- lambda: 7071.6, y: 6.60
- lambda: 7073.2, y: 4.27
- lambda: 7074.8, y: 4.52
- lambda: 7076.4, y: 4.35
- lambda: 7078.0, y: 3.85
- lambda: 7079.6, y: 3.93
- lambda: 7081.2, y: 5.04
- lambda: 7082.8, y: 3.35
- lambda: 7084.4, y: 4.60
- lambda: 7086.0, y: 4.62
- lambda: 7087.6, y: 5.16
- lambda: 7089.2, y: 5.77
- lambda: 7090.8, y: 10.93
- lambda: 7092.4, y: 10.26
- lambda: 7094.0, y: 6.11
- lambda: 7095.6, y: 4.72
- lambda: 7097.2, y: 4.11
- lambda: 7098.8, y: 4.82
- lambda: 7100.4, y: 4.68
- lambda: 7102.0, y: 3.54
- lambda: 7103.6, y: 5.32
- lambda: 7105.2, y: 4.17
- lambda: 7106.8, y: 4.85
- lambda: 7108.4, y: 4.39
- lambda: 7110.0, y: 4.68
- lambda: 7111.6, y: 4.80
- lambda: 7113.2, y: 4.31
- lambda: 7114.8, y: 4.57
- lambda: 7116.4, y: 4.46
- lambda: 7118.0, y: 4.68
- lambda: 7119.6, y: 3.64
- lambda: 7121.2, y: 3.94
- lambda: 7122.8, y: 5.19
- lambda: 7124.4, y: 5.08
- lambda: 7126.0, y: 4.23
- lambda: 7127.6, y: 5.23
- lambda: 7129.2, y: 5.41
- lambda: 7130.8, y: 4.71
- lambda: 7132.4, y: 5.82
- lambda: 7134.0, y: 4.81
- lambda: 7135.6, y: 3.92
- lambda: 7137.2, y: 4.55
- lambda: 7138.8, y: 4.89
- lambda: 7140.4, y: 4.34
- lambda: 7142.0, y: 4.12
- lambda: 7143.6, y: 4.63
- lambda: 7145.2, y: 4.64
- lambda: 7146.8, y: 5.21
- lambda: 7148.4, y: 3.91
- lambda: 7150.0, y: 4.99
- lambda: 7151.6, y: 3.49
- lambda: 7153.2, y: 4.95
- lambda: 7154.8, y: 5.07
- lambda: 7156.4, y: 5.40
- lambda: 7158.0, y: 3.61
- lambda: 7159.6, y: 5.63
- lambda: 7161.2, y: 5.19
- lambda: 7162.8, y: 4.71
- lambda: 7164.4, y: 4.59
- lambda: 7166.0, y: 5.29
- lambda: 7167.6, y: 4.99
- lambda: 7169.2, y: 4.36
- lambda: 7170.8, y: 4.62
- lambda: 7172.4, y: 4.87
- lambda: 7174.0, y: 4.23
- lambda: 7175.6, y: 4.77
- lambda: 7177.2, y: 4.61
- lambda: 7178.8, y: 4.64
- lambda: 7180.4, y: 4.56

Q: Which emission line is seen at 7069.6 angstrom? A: H-alpha 6563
